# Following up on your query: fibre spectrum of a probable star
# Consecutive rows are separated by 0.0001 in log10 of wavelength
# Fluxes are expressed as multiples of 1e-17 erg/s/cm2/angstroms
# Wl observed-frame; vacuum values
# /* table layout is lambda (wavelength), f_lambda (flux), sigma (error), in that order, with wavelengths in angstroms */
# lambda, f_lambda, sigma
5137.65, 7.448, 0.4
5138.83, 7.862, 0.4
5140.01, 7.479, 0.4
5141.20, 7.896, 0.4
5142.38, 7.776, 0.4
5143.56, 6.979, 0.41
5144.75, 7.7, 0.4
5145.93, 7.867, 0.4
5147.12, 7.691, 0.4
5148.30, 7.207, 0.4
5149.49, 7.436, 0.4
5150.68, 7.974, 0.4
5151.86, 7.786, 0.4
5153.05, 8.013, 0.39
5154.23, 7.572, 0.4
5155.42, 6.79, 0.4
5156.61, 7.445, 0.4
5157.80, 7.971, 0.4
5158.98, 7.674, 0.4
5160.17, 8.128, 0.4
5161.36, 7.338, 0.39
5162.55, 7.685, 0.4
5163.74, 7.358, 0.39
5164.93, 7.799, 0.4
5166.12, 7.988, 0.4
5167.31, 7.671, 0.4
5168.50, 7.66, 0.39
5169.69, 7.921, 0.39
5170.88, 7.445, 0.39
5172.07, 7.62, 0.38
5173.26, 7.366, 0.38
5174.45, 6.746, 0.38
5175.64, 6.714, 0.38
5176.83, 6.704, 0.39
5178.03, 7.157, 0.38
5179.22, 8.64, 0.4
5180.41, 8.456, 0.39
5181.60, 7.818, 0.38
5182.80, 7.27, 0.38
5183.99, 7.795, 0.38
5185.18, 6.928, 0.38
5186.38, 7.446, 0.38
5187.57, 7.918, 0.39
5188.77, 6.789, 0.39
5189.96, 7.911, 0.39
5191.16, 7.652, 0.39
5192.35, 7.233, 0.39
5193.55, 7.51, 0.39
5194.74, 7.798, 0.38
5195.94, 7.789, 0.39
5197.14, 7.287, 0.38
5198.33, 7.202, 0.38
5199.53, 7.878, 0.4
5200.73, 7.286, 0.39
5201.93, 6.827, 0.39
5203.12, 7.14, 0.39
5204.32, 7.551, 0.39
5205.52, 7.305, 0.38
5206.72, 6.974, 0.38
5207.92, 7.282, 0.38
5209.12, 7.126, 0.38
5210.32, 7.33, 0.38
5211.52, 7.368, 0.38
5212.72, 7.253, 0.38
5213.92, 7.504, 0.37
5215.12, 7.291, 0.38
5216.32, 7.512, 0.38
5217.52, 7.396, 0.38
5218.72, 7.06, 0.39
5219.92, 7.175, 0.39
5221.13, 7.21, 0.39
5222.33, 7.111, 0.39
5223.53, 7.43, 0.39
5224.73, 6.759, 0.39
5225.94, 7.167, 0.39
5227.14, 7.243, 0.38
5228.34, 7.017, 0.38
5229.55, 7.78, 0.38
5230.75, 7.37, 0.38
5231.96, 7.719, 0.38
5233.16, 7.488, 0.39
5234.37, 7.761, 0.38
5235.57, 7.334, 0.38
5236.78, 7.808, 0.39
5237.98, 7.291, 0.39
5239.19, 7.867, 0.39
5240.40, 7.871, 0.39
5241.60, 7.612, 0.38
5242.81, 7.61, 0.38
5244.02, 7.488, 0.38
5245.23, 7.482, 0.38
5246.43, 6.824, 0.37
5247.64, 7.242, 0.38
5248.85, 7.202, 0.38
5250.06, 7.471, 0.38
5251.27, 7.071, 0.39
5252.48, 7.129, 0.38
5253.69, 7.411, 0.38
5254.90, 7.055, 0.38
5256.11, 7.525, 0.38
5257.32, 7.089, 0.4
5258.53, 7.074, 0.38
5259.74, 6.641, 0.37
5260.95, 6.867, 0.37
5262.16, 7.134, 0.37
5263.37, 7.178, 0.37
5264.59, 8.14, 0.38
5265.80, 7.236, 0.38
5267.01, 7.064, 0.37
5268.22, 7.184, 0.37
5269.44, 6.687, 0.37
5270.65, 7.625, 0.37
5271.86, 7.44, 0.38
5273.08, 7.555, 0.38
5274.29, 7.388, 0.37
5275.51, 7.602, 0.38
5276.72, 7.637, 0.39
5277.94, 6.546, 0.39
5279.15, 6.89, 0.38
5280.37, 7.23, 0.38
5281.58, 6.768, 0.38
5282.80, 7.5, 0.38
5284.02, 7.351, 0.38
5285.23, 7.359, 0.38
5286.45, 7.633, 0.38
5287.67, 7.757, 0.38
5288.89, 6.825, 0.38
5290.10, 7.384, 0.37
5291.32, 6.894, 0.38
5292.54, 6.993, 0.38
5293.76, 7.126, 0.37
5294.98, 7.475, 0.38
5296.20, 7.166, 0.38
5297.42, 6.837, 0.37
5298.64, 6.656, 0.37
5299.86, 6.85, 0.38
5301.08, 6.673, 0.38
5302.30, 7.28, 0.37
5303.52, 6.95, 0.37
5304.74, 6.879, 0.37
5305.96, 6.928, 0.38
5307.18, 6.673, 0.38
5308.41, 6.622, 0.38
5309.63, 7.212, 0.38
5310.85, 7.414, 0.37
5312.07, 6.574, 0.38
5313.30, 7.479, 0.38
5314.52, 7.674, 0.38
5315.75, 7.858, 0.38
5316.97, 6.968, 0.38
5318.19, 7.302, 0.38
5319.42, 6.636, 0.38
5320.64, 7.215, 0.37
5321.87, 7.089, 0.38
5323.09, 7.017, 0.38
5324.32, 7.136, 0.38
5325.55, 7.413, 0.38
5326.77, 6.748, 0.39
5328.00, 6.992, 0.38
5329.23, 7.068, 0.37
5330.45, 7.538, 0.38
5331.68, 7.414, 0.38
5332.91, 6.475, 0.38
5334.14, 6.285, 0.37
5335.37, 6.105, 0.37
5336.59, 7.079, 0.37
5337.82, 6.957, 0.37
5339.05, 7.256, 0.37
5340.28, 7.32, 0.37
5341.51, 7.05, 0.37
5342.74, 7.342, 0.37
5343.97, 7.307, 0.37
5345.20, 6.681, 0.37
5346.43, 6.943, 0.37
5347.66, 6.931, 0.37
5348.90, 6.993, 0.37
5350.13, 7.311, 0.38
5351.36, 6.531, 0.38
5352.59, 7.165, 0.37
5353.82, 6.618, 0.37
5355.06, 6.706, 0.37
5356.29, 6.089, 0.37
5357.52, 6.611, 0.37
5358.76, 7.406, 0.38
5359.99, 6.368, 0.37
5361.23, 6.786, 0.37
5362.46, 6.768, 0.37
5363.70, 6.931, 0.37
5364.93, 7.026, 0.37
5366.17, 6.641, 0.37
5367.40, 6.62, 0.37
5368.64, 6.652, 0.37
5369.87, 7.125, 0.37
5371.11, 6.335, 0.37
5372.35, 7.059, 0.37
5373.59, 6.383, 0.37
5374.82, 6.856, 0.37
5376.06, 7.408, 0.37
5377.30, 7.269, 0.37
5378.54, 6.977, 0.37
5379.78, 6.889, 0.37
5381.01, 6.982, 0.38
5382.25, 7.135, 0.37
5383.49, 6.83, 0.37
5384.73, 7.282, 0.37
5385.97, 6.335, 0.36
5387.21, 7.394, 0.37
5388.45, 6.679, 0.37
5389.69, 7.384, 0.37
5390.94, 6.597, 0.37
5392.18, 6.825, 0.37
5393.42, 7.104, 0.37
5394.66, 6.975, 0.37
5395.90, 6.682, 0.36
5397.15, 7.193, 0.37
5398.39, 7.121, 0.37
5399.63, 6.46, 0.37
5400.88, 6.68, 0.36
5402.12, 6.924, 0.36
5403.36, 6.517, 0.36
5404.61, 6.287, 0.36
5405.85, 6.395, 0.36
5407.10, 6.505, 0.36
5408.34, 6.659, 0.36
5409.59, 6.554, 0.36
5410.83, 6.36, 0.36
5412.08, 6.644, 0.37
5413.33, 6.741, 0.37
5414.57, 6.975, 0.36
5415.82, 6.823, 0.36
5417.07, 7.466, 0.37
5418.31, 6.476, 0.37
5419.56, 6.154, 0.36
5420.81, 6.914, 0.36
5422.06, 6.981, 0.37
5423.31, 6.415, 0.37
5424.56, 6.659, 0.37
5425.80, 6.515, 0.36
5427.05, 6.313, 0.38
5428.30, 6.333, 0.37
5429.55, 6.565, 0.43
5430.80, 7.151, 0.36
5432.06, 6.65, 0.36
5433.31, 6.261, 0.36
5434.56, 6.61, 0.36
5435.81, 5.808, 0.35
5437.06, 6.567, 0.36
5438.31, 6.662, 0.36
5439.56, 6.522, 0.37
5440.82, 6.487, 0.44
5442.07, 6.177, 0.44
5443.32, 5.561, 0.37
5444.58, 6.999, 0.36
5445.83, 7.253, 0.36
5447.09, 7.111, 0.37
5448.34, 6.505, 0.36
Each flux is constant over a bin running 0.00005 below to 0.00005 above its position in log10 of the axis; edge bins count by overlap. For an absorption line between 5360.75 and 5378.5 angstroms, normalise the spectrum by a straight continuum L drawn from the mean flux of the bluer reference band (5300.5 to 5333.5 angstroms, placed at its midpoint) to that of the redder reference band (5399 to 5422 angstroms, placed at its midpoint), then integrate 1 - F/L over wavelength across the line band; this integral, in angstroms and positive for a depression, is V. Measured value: 0.0 angstroms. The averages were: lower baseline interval 7.08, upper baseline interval 6.65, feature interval 6.85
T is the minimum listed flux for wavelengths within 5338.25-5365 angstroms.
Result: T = 6.089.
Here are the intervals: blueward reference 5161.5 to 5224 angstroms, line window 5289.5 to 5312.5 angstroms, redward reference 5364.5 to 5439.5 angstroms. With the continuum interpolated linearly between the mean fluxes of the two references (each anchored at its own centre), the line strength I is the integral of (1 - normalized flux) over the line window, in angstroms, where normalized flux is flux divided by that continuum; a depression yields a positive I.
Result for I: 0.30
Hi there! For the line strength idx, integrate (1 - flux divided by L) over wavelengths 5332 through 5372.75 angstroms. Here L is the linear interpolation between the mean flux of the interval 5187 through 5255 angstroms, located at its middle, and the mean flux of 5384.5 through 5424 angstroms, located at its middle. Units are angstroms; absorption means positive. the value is 0.6 angstroms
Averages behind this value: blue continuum 7.37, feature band 6.83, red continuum 6.76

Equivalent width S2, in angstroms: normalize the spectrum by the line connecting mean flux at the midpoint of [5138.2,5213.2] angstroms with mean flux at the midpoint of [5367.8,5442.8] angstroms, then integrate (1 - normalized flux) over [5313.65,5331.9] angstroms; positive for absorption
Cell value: -0.5 angstroms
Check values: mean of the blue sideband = 7.51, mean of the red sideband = 6.73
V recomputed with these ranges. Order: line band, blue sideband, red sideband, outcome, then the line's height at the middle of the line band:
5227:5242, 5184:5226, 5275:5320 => -0.6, 7.27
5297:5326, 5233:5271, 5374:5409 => 0.3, 7.13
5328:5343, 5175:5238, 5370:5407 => 0.1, 7.01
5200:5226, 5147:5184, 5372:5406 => 0.7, 7.44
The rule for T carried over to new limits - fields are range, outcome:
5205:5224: 6.974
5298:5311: 6.622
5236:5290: 6.546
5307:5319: 6.574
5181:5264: 6.641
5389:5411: 6.287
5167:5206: 6.704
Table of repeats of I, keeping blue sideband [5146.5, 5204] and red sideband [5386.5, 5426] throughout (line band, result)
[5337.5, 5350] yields -0.23 angstroms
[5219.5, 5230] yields 0.23 angstroms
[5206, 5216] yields 0.18 angstroms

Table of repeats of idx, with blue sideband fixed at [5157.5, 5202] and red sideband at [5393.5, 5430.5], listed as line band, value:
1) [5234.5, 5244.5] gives -0.4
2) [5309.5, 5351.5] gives -0.5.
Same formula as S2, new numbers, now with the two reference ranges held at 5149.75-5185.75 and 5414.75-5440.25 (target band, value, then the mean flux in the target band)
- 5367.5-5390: -0.49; 6.93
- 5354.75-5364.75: 0.19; 6.72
